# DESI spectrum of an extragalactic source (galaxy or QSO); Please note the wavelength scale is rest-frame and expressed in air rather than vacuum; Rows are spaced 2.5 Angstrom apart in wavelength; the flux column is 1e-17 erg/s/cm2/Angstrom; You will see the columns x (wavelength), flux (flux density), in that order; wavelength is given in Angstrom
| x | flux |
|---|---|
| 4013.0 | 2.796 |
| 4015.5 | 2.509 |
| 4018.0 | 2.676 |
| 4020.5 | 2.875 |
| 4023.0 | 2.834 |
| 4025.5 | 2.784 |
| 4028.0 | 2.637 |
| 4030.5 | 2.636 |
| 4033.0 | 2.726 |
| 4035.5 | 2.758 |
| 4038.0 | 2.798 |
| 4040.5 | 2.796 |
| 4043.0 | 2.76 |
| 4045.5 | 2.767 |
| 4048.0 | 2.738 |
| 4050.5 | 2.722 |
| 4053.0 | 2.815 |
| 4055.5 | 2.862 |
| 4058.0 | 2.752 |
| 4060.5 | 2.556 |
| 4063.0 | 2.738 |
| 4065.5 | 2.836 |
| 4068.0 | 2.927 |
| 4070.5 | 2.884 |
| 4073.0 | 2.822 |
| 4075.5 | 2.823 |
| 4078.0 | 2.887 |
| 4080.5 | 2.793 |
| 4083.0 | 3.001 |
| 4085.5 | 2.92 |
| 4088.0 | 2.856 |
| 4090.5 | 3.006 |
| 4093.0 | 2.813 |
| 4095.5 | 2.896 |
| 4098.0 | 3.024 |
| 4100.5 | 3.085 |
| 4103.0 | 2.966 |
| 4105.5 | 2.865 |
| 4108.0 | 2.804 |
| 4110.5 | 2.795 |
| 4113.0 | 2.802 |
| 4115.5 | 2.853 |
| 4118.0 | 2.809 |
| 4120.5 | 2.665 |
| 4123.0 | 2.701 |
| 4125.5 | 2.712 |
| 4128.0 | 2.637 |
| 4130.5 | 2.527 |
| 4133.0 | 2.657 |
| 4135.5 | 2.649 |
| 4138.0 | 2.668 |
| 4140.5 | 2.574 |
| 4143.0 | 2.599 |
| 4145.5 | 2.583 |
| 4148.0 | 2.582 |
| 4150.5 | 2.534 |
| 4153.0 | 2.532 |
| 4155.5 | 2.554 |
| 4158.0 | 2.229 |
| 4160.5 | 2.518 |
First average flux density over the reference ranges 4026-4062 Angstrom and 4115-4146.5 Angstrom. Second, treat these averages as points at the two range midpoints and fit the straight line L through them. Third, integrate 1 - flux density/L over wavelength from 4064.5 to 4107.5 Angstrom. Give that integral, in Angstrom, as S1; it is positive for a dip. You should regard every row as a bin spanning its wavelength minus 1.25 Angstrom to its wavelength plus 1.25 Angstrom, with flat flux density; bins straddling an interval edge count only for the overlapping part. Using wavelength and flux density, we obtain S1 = -3.3 Angstrom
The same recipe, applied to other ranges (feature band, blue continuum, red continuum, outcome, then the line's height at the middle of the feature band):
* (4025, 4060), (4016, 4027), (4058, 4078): 0.4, 2.78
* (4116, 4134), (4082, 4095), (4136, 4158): 0.1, 2.69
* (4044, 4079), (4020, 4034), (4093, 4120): 0.1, 2.8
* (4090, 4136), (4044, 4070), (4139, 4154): -2.7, 2.65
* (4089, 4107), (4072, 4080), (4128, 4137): -1.3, 2.75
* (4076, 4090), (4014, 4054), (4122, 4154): -1.1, 2.68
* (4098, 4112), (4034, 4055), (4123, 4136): -1.2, 2.68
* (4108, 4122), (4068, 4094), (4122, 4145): -0.3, 2.72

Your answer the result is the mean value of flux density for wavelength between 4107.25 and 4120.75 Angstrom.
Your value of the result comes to 2.8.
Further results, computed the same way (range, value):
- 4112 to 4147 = 2.67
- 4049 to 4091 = 2.83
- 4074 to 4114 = 2.9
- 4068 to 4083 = 2.86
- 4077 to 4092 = 2.91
